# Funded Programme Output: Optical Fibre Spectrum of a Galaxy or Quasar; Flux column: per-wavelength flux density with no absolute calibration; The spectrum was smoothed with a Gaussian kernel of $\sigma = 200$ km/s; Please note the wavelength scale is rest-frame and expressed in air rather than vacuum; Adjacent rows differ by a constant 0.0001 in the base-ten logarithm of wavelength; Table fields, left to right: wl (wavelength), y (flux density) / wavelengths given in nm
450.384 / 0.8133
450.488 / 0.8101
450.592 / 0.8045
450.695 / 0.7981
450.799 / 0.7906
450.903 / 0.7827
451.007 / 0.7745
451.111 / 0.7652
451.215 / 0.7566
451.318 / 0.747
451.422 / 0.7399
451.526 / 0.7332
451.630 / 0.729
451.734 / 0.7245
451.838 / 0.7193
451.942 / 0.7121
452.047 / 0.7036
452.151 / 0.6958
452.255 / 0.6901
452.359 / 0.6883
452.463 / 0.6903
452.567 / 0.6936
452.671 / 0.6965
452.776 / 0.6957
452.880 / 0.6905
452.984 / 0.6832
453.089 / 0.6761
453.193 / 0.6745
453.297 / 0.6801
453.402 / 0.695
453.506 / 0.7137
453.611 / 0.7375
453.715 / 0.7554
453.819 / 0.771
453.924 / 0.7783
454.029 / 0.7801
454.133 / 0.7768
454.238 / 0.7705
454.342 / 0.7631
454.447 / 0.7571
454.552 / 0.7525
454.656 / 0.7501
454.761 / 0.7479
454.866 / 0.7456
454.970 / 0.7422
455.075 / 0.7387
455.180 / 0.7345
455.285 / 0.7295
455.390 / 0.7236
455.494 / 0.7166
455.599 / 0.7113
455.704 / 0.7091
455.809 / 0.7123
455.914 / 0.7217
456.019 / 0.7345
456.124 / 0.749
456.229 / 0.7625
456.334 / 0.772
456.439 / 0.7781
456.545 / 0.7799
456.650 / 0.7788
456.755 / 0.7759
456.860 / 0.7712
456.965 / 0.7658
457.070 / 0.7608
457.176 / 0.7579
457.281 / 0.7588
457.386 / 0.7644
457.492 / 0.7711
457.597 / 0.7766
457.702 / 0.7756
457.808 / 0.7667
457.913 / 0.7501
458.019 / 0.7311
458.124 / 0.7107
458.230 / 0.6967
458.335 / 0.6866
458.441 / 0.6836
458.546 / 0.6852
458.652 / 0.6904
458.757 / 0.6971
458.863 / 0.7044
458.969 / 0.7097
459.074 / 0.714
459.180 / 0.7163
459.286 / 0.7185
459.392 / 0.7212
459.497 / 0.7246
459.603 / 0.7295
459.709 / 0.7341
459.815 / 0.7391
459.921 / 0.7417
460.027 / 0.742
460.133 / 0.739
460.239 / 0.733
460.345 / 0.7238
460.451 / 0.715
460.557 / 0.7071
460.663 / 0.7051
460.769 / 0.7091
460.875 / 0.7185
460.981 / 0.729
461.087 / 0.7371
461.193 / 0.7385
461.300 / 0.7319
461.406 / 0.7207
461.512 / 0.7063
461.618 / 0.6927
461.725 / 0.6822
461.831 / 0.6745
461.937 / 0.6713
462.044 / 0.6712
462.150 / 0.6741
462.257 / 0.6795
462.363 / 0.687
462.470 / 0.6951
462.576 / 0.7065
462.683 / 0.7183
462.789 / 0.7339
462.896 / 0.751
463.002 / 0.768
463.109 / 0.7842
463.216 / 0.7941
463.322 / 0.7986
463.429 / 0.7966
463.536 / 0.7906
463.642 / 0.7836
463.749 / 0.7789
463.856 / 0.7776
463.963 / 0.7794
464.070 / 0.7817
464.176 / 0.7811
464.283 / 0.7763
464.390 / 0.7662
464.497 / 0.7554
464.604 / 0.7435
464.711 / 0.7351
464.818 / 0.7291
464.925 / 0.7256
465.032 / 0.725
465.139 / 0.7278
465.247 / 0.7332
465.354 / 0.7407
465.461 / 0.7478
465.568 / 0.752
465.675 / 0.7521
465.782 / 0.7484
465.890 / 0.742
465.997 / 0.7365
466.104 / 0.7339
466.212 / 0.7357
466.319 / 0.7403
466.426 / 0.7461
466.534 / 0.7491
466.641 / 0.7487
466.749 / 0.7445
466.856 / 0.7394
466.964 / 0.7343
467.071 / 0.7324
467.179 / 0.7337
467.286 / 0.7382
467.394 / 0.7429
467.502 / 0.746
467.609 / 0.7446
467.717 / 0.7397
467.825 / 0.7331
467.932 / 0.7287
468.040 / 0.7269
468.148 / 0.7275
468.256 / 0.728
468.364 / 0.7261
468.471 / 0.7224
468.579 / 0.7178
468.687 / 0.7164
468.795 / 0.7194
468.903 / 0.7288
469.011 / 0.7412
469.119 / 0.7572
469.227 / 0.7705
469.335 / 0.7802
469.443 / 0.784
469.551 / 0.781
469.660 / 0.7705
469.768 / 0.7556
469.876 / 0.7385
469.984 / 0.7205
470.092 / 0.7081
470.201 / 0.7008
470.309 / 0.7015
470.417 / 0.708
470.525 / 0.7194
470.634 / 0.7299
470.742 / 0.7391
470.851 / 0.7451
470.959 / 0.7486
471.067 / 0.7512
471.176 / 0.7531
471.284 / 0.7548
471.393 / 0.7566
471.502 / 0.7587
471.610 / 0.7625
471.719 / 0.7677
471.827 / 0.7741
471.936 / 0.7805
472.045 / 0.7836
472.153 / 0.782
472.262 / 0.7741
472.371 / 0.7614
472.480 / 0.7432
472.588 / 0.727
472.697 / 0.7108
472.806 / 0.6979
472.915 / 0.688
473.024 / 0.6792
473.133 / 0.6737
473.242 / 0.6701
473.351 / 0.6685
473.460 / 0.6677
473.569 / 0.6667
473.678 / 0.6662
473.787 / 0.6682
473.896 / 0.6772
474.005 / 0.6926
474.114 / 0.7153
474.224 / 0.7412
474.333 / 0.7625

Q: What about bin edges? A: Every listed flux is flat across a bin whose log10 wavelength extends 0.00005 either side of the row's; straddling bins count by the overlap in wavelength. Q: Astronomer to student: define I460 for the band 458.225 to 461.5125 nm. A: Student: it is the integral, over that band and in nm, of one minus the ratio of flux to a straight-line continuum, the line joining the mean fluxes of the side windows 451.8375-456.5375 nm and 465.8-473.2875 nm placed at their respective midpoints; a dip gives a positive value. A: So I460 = 0.06 nm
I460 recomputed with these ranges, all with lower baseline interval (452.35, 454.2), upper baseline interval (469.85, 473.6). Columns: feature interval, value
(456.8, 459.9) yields -0.05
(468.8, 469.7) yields -0.04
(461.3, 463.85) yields -0.02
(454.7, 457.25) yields -0.10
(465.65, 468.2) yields -0.05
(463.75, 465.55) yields -0.07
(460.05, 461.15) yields 0.00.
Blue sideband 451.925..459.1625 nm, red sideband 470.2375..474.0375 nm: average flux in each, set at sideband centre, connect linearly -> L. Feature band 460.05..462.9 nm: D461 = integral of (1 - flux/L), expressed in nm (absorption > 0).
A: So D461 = 0.078 nm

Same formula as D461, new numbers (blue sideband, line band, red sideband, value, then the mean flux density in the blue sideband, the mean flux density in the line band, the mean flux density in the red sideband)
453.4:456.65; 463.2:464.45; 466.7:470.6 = -0.07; 0.747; 0.784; 0.736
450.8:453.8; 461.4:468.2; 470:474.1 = -0.17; 0.718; 0.739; 0.723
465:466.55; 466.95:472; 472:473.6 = -0.11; 0.74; 0.742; 0.713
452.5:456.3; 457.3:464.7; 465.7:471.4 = 0.02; 0.73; 0.732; 0.739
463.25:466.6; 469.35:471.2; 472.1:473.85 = -0.05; 0.755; 0.739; 0.702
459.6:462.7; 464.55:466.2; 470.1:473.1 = -0.04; 0.711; 0.738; 0.74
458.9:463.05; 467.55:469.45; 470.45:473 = 0.00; 0.716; 0.738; 0.747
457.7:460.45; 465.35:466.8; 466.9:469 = -0.03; 0.72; 0.744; 0.731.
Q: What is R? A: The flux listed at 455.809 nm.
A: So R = 0.7123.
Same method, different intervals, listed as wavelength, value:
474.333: 0.7625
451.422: 0.7399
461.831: 0.6745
